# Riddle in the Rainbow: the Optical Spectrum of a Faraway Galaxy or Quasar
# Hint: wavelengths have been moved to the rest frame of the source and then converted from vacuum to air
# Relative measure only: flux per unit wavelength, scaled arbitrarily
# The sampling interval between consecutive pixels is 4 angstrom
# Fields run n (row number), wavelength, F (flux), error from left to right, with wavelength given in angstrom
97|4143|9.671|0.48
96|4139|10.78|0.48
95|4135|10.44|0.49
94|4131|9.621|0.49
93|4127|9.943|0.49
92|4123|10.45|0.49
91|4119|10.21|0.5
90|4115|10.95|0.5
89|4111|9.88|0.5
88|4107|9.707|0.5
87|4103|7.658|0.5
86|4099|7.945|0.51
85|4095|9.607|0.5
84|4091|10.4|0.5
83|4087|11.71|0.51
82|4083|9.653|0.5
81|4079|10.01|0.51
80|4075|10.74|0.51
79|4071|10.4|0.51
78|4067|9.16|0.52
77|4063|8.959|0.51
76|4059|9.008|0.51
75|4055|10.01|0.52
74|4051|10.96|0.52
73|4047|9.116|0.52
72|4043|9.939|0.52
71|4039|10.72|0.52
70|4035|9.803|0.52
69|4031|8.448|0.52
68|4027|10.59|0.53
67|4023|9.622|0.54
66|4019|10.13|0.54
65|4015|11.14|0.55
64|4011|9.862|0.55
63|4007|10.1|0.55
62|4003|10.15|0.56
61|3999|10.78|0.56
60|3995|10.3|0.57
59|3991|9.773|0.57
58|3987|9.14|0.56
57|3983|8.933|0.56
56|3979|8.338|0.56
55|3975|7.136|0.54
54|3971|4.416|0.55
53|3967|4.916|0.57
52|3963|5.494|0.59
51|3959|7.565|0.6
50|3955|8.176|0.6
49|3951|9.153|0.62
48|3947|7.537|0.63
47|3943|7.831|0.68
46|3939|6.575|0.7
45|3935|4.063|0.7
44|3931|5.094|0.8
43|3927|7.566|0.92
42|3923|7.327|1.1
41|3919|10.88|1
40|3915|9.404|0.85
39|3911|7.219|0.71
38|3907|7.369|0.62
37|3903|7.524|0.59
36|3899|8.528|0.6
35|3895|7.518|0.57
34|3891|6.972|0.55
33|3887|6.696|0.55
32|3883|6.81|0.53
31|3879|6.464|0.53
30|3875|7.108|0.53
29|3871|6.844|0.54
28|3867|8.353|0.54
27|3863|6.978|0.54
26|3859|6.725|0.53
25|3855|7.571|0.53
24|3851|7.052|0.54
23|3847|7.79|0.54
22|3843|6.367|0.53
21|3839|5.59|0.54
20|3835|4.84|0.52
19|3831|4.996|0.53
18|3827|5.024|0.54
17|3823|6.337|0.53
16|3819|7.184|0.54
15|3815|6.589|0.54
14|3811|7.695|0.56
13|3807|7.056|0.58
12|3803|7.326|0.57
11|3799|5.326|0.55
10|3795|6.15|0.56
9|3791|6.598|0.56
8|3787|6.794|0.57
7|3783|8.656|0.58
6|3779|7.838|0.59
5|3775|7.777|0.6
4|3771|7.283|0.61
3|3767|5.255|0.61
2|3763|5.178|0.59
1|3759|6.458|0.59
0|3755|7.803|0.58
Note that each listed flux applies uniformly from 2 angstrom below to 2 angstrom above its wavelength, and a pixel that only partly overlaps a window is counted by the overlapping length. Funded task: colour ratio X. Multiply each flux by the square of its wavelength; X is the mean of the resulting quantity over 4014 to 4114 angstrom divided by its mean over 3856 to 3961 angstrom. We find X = 1.43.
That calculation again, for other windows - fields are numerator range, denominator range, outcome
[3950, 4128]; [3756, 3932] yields 1.48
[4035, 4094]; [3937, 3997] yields 1.37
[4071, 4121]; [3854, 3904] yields 1.53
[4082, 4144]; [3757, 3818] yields 1.72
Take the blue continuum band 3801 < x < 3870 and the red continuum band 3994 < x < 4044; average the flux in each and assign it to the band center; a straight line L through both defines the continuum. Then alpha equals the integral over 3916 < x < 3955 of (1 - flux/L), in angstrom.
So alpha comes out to 5.1 angstrom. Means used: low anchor 6.68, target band 7.43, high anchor 10.1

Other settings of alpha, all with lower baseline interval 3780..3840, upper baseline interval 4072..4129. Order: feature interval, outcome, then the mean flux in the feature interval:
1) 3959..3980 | 5.7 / 6.09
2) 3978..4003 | -3.0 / 9.64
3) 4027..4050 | -1.4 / 9.75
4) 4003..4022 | -3.0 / 10.3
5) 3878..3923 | -1.3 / 7.77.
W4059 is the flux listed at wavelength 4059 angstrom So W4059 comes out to 9.008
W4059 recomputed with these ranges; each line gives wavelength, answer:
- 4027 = 10.59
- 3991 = 9.773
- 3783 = 8.656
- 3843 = 6.367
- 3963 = 5.494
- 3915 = 9.404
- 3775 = 7.777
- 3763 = 5.178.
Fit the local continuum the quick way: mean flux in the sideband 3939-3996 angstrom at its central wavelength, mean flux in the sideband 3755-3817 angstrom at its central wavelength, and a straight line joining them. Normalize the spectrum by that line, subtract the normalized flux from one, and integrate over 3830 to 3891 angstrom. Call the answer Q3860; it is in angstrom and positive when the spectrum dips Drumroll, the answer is 4.0 angstrom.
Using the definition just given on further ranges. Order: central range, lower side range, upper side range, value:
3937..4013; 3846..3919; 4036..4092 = 5.14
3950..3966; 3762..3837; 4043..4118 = 1.96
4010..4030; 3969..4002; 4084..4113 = -2.85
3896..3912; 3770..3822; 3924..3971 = -2.16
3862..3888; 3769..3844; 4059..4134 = 1.09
